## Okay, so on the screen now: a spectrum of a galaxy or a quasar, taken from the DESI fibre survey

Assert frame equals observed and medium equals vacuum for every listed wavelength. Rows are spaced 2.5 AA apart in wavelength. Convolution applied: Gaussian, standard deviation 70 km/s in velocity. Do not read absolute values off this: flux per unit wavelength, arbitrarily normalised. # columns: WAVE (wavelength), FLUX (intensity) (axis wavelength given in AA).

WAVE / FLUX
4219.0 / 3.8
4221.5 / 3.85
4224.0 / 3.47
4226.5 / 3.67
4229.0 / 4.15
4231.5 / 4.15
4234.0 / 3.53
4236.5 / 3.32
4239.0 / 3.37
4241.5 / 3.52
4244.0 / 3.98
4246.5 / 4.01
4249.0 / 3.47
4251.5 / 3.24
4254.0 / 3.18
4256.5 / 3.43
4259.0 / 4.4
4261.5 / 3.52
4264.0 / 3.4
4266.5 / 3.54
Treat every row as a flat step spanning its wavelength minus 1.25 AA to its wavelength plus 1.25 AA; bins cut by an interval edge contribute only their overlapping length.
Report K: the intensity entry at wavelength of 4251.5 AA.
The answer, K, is 3.24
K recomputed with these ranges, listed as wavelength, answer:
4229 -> 4.15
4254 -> 3.18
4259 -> 4.4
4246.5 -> 4.01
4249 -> 3.47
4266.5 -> 3.54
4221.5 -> 3.85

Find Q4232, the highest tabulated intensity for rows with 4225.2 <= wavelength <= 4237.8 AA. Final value 4.15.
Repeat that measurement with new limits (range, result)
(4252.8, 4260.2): 4.4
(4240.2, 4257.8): 4.01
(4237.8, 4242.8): 3.52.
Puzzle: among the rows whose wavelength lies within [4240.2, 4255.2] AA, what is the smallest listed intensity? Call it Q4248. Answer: 3.18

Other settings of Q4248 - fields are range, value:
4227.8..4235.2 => 3.53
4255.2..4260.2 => 3.43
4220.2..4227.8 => 3.47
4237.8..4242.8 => 3.37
